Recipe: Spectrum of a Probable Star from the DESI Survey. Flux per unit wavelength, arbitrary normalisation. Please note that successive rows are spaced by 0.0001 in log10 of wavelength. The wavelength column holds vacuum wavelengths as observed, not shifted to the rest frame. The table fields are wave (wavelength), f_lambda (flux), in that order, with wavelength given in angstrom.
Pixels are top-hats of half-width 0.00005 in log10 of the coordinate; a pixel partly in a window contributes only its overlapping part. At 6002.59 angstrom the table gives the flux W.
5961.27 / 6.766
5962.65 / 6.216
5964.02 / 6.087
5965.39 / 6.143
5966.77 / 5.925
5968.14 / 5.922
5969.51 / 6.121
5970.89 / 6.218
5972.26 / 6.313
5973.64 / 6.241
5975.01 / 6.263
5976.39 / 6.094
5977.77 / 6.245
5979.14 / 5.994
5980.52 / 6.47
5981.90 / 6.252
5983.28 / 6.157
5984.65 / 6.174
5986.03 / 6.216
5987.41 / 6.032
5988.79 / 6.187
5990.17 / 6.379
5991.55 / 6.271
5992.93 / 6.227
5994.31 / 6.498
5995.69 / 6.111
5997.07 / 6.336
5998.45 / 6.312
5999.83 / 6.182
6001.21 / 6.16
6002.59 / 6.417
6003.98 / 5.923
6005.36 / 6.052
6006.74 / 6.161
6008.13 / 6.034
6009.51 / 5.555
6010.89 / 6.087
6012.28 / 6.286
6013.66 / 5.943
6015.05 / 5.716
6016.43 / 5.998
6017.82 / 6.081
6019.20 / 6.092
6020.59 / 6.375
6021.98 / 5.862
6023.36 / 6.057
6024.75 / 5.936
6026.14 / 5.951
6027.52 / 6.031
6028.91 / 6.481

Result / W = 6.417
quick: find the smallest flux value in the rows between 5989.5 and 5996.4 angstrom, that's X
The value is 6.111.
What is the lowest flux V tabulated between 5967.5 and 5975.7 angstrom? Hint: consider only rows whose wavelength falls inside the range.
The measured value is 5.922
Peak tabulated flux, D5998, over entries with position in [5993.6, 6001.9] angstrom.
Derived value 6.498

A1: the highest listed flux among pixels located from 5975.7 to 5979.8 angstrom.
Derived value 6.245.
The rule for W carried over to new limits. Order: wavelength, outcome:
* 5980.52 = 6.47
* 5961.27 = 6.766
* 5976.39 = 6.094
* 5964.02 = 6.087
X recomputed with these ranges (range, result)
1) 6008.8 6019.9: 5.555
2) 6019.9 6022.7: 5.862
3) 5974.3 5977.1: 6.094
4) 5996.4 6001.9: 6.16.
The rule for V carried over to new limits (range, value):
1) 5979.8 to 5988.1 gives 6.032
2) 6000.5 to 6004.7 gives 5.923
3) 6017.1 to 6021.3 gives 6.081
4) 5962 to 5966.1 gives 6.087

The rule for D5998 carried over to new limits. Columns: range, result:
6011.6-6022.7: 6.375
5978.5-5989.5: 6.47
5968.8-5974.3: 6.313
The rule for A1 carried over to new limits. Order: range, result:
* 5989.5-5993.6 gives 6.379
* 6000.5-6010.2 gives 6.417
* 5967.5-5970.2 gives 6.121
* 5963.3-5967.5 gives 6.143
